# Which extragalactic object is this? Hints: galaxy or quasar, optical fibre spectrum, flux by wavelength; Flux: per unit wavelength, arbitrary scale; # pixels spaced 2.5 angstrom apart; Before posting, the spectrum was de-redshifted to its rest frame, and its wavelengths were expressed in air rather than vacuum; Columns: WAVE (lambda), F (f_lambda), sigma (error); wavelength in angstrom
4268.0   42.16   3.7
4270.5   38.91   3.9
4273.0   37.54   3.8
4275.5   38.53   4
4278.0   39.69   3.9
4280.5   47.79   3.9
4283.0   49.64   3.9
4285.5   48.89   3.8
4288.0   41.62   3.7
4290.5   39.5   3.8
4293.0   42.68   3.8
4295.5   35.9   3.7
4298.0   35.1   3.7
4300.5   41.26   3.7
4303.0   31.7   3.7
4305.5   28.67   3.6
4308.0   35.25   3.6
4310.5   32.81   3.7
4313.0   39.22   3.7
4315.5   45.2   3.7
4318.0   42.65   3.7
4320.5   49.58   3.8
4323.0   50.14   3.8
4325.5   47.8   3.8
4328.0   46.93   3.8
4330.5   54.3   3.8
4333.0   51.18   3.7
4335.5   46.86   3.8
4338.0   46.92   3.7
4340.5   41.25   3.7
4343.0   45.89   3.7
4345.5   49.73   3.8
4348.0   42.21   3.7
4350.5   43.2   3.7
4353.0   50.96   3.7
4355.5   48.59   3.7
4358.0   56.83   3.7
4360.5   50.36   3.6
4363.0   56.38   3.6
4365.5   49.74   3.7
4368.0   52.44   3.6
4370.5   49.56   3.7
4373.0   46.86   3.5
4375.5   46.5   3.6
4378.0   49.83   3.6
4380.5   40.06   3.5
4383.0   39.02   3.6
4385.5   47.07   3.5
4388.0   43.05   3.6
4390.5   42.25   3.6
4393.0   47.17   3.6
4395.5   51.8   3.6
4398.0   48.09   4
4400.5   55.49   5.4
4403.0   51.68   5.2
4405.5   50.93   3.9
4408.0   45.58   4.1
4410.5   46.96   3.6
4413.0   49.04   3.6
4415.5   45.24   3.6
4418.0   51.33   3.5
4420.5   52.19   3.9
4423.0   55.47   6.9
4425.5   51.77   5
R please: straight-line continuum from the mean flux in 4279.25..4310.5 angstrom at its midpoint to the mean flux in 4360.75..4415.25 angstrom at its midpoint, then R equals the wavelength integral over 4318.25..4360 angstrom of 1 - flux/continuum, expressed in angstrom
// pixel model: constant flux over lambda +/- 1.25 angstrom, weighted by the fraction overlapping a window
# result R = -4.41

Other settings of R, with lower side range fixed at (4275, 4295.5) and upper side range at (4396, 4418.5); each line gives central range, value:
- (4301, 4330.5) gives 2.2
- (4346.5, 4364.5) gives -1.1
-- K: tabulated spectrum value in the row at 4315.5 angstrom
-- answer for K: 45.2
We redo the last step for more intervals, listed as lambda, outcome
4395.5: 51.8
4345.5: 49.73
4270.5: 38.91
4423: 55.47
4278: 39.69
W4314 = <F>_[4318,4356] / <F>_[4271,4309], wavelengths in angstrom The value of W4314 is 1.2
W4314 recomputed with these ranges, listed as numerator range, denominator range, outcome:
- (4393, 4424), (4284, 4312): 1.33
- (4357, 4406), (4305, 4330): 1.14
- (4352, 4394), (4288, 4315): 1.31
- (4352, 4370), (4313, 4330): 1.11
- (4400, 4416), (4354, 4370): 0.94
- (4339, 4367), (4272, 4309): 1.23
